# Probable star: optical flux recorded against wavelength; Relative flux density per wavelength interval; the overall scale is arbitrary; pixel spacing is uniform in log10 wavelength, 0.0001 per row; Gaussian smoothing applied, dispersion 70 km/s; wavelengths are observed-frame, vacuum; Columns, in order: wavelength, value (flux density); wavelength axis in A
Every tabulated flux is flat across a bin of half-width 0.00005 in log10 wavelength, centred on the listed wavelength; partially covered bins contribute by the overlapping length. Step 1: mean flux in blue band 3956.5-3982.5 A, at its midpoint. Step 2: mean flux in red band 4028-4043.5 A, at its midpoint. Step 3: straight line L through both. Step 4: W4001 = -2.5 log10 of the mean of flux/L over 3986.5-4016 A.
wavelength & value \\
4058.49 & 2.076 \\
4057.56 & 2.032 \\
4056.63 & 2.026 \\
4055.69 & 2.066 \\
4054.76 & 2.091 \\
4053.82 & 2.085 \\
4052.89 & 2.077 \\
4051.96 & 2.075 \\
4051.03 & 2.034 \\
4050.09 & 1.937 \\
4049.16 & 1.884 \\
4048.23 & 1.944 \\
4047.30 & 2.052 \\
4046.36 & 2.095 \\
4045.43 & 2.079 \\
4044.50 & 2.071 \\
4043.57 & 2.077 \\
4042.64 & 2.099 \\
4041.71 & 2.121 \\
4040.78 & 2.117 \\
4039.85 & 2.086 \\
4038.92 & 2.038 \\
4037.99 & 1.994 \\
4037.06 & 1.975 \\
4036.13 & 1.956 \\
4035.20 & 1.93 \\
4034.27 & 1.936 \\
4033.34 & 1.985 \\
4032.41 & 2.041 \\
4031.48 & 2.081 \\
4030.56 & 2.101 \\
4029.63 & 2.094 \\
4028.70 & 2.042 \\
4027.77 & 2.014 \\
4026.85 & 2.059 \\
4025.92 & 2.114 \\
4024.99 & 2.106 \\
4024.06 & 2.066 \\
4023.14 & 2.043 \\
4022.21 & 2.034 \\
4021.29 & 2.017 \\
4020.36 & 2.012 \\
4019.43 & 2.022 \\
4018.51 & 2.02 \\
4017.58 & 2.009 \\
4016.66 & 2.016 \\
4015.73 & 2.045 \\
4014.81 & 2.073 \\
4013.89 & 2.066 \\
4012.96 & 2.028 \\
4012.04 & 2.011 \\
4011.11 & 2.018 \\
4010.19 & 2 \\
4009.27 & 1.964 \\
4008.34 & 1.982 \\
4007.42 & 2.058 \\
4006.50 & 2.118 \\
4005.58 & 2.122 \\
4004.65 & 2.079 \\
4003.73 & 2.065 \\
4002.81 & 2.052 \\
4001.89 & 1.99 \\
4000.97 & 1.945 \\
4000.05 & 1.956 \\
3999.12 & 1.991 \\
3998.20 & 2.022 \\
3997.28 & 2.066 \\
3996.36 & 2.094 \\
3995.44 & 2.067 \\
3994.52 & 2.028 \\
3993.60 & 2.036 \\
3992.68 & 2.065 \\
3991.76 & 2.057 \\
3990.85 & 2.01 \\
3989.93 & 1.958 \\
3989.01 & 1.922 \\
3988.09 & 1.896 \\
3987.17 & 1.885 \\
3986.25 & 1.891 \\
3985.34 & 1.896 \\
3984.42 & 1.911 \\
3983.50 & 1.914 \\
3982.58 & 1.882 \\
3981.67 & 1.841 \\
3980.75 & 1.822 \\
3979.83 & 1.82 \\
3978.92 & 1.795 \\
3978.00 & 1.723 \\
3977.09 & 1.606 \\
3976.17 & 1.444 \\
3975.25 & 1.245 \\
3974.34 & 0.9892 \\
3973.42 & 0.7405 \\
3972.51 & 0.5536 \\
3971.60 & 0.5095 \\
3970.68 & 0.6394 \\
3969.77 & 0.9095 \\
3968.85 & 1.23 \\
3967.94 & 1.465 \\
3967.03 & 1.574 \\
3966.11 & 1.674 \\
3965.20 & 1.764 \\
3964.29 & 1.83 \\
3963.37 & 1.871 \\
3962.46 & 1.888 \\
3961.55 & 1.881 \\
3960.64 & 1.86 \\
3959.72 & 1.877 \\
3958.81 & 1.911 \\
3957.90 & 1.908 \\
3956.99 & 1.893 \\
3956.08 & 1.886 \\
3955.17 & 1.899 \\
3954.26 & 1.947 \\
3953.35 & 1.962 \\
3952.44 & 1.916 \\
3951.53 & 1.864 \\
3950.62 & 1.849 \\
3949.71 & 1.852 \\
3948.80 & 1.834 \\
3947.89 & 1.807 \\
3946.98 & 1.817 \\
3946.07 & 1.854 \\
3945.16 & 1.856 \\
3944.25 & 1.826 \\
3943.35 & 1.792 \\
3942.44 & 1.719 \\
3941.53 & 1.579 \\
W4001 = -0.15 mag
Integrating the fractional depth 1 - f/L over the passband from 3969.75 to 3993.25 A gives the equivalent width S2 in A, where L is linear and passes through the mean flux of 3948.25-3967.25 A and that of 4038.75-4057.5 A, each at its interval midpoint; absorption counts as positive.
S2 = 4.0 A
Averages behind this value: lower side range 1.86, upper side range 2.05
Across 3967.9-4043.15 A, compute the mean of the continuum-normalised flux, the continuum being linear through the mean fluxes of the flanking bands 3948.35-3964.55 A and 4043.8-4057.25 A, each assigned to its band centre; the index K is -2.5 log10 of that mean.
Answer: 0.05 mag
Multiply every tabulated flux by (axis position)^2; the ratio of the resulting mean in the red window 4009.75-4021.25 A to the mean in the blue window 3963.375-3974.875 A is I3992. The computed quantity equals 1.75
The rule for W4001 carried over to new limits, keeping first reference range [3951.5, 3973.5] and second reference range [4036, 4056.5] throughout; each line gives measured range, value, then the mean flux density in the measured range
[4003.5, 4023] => -0.096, 2.04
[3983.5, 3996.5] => -0.139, 1.97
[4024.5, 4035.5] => -0.048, 2.04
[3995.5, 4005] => -0.133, 2.03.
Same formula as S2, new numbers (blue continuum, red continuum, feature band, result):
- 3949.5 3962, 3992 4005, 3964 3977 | 5.0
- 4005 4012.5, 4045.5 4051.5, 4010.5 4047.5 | -0.5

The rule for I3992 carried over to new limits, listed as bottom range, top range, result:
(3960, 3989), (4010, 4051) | 1.35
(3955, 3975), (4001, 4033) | 1.42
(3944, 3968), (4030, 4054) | 1.15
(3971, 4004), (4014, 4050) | 1.18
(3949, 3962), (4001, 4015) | 1.11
